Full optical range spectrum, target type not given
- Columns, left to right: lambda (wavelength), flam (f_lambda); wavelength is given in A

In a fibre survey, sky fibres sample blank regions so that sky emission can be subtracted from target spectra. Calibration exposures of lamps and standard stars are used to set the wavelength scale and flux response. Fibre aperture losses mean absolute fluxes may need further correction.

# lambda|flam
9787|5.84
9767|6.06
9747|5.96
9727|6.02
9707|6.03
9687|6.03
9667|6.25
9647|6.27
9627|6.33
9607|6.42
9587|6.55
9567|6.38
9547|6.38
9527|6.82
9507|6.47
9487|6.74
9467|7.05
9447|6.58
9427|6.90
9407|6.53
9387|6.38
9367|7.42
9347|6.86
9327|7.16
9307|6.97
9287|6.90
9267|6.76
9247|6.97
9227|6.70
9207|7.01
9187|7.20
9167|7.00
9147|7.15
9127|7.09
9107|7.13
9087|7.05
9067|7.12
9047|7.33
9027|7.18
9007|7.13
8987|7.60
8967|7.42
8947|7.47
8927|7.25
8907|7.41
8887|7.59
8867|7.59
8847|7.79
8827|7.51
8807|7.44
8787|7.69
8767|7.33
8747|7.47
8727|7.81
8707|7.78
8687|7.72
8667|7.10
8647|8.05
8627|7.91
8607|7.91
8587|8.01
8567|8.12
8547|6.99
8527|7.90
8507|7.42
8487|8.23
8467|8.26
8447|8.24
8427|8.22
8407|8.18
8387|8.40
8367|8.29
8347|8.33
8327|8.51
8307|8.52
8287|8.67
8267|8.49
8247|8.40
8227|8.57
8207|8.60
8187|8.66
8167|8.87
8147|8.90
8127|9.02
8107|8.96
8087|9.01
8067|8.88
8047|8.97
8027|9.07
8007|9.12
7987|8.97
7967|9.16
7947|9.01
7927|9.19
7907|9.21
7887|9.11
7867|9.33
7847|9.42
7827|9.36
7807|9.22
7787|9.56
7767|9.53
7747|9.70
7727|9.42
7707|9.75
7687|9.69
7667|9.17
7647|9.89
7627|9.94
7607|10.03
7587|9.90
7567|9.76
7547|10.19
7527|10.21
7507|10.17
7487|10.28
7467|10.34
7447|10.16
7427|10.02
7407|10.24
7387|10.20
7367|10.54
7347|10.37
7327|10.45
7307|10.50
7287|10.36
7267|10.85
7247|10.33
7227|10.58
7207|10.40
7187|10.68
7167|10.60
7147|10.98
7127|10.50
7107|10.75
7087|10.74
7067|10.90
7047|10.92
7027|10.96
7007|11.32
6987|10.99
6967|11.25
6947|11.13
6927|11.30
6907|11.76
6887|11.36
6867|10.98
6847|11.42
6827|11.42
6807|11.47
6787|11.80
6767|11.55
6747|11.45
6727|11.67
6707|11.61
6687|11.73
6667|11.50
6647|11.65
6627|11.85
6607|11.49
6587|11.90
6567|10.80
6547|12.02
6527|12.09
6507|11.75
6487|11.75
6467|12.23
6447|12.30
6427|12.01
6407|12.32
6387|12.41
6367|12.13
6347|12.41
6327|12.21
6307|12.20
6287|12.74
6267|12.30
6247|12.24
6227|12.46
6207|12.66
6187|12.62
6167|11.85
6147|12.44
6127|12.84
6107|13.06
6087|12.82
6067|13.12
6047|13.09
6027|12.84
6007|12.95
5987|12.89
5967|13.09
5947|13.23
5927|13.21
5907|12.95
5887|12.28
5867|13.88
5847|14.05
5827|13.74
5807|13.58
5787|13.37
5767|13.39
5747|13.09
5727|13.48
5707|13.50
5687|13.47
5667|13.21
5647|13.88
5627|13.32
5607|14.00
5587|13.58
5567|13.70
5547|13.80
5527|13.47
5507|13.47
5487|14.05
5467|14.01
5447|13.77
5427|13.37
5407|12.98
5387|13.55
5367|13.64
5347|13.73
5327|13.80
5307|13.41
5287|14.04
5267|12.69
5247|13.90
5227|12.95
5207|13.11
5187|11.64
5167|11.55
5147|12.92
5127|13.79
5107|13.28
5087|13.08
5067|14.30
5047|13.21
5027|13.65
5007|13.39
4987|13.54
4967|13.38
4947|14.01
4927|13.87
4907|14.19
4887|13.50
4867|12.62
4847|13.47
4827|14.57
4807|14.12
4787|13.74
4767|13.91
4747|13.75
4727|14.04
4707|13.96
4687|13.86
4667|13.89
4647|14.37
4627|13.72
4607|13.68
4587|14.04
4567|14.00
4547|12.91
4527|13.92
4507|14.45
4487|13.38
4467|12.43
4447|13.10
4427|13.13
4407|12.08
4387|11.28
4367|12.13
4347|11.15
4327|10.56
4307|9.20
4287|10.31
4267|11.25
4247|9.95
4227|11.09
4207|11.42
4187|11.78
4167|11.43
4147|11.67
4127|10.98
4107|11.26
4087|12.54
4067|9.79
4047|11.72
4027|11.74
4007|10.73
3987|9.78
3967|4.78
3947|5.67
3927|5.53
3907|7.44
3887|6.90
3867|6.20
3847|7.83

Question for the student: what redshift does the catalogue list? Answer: 0.00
